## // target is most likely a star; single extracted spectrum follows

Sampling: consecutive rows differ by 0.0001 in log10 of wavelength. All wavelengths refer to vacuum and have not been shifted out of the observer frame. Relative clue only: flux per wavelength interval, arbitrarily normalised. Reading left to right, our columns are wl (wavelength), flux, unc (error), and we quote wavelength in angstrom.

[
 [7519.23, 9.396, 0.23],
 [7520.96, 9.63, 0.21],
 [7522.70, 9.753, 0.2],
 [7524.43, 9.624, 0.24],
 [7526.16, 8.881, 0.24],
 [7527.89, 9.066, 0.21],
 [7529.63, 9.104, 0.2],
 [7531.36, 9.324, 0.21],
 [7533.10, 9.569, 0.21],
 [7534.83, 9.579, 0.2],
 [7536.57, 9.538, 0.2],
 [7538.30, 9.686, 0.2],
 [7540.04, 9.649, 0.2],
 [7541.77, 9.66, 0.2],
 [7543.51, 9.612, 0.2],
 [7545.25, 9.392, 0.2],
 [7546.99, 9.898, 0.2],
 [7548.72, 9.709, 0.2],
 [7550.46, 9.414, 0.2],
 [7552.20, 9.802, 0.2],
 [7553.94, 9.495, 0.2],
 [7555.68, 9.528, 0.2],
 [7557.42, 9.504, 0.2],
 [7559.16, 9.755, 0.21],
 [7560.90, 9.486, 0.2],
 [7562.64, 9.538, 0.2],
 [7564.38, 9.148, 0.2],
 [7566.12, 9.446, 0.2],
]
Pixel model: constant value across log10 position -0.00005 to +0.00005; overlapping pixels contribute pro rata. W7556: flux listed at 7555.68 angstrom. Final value 9.528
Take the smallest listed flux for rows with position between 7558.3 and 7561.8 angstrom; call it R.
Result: 9.486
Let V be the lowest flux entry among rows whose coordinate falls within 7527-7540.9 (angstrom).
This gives 9.066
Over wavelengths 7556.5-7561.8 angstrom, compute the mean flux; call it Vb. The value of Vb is 9.58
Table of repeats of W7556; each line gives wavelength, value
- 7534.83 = 9.579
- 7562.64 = 9.538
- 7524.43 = 9.624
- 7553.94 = 9.495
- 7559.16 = 9.755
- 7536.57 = 9.538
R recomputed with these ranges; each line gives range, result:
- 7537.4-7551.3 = 9.392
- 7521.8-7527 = 8.881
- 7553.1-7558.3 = 9.495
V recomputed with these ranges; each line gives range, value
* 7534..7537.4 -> 9.538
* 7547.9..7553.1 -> 9.414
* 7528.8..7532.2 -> 9.104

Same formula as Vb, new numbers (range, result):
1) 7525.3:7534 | 9.19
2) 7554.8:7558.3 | 9.52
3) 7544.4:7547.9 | 9.66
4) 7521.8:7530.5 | 9.28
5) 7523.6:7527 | 9.26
